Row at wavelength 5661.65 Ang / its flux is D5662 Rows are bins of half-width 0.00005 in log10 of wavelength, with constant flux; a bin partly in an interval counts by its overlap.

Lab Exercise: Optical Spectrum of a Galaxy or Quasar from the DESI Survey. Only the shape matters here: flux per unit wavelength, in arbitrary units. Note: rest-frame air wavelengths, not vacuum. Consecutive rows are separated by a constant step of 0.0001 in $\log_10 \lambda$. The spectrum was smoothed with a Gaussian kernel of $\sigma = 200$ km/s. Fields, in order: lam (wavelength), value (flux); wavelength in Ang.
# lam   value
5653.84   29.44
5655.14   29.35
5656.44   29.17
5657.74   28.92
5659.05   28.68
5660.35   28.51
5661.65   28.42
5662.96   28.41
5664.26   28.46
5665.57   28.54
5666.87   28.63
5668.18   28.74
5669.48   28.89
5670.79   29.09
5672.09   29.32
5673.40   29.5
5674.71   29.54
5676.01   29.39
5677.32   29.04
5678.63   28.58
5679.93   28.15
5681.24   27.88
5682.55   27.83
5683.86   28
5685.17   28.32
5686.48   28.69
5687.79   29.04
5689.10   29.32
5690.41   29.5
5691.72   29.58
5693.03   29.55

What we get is 28.42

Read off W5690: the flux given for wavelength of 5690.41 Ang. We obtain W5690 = 29.5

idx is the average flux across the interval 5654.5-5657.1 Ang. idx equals 29.3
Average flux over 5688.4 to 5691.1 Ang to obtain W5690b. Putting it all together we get 29.4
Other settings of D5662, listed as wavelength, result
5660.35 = 28.51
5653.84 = 29.44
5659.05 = 28.68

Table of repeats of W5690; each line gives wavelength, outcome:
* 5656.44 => 29.17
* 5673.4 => 29.5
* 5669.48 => 28.89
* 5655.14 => 29.35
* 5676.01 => 29.39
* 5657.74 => 28.92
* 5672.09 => 29.32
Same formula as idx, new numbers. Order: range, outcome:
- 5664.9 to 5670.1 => 28.7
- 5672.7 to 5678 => 29.3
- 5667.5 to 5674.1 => 29.1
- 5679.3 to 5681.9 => 28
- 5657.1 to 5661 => 28.7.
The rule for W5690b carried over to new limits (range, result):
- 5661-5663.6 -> 28.4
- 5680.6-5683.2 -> 27.8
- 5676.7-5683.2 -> 28.3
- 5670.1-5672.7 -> 29.2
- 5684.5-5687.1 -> 28.5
